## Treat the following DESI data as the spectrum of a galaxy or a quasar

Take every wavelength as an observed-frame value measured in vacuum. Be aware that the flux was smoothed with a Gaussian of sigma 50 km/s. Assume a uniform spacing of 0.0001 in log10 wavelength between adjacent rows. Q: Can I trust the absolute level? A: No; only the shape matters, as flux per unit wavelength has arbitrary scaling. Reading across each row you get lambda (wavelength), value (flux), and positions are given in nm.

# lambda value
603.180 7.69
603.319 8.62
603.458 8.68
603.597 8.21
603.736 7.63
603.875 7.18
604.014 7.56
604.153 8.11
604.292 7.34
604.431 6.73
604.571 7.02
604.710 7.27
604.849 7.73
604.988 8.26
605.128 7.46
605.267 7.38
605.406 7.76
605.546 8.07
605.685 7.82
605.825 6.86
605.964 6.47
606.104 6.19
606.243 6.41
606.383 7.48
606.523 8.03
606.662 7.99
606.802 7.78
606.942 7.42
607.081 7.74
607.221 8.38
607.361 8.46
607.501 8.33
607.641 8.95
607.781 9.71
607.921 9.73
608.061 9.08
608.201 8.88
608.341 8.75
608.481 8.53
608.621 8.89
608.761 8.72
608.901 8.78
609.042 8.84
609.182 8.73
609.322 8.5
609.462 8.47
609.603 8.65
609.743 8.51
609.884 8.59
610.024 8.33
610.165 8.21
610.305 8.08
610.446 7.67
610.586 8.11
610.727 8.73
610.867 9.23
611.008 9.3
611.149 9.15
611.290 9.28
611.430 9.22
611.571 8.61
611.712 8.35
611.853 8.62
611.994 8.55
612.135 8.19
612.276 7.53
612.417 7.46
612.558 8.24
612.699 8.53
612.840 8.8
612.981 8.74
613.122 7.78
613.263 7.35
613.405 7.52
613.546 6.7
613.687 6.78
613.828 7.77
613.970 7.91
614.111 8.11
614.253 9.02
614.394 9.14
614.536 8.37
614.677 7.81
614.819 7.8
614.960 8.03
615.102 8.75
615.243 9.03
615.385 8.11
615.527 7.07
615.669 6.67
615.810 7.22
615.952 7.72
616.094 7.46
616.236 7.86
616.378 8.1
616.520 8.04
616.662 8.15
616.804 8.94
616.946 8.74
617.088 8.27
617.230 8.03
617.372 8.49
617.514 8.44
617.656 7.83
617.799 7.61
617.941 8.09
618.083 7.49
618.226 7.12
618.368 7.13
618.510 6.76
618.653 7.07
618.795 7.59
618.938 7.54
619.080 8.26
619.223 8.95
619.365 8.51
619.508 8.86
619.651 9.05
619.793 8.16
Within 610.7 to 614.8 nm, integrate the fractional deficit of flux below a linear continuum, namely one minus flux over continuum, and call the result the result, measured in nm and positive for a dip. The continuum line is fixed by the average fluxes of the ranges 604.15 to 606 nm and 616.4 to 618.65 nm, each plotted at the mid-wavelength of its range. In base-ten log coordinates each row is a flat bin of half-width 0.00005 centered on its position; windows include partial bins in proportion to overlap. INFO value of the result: -0.30 nm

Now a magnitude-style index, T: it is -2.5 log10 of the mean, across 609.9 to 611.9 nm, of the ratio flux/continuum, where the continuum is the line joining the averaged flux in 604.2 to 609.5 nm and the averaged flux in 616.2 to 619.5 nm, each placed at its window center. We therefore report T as -0.08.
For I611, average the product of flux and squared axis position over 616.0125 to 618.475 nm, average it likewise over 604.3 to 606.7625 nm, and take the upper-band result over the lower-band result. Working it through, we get 1.13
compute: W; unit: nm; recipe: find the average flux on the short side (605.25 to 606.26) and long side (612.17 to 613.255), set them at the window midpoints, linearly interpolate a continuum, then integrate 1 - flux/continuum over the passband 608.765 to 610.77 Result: -0.19 nm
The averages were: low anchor 7.15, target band 8.45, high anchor 8.11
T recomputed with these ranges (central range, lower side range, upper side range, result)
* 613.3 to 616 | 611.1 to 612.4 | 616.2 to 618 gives 0.067 mag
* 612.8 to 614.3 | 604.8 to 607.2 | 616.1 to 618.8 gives -0.011 mag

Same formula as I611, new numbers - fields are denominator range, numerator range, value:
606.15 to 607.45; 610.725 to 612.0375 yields 1.17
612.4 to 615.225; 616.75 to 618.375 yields 1.01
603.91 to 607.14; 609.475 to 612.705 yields 1.16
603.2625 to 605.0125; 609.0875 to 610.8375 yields 1.11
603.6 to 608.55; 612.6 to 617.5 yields 1.05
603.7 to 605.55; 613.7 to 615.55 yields 1.13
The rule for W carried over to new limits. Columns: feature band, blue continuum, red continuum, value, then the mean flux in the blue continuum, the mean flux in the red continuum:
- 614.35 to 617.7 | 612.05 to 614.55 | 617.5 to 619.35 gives -0.108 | 7.99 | 7.69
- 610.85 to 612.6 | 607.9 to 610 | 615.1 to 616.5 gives -0.048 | 8.75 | 7.76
